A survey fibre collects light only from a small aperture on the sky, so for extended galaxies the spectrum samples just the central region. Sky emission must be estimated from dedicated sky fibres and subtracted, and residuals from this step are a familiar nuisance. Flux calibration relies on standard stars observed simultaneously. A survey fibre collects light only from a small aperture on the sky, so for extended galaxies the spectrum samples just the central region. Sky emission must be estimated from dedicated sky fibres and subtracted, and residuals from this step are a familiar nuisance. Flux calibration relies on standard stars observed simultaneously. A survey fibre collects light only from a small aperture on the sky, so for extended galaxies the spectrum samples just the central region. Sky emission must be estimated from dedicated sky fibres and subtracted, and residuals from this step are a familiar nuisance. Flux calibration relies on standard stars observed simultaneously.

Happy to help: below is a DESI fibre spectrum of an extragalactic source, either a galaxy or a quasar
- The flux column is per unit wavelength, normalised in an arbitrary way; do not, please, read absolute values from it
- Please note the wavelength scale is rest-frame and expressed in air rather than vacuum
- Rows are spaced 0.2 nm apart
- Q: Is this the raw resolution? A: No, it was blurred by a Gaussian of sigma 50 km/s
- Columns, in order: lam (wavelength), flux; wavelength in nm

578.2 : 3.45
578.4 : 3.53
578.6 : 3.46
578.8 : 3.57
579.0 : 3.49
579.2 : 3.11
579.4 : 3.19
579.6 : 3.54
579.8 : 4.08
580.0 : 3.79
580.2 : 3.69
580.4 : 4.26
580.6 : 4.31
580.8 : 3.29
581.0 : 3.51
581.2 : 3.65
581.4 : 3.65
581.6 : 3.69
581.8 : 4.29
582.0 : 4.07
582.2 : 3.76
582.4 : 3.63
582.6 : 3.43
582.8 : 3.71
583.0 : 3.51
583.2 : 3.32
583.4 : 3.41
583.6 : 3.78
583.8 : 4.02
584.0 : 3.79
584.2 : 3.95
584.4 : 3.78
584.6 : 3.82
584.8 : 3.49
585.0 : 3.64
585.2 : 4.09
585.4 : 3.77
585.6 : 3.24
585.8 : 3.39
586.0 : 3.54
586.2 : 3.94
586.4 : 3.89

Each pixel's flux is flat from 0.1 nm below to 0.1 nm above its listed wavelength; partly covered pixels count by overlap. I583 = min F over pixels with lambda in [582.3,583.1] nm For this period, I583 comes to 3.43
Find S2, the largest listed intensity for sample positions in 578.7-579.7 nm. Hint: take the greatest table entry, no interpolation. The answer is 3.57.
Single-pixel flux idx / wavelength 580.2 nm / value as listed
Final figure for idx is 3.69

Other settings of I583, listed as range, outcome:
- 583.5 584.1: 3.78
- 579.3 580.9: 3.19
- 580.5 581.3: 3.29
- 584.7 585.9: 3.24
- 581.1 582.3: 3.65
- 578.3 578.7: 3.46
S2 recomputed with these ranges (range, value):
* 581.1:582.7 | 4.29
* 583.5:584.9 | 4.02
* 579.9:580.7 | 4.31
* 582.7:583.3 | 3.71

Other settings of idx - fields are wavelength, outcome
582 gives 4.07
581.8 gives 4.29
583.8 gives 4.02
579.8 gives 4.08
